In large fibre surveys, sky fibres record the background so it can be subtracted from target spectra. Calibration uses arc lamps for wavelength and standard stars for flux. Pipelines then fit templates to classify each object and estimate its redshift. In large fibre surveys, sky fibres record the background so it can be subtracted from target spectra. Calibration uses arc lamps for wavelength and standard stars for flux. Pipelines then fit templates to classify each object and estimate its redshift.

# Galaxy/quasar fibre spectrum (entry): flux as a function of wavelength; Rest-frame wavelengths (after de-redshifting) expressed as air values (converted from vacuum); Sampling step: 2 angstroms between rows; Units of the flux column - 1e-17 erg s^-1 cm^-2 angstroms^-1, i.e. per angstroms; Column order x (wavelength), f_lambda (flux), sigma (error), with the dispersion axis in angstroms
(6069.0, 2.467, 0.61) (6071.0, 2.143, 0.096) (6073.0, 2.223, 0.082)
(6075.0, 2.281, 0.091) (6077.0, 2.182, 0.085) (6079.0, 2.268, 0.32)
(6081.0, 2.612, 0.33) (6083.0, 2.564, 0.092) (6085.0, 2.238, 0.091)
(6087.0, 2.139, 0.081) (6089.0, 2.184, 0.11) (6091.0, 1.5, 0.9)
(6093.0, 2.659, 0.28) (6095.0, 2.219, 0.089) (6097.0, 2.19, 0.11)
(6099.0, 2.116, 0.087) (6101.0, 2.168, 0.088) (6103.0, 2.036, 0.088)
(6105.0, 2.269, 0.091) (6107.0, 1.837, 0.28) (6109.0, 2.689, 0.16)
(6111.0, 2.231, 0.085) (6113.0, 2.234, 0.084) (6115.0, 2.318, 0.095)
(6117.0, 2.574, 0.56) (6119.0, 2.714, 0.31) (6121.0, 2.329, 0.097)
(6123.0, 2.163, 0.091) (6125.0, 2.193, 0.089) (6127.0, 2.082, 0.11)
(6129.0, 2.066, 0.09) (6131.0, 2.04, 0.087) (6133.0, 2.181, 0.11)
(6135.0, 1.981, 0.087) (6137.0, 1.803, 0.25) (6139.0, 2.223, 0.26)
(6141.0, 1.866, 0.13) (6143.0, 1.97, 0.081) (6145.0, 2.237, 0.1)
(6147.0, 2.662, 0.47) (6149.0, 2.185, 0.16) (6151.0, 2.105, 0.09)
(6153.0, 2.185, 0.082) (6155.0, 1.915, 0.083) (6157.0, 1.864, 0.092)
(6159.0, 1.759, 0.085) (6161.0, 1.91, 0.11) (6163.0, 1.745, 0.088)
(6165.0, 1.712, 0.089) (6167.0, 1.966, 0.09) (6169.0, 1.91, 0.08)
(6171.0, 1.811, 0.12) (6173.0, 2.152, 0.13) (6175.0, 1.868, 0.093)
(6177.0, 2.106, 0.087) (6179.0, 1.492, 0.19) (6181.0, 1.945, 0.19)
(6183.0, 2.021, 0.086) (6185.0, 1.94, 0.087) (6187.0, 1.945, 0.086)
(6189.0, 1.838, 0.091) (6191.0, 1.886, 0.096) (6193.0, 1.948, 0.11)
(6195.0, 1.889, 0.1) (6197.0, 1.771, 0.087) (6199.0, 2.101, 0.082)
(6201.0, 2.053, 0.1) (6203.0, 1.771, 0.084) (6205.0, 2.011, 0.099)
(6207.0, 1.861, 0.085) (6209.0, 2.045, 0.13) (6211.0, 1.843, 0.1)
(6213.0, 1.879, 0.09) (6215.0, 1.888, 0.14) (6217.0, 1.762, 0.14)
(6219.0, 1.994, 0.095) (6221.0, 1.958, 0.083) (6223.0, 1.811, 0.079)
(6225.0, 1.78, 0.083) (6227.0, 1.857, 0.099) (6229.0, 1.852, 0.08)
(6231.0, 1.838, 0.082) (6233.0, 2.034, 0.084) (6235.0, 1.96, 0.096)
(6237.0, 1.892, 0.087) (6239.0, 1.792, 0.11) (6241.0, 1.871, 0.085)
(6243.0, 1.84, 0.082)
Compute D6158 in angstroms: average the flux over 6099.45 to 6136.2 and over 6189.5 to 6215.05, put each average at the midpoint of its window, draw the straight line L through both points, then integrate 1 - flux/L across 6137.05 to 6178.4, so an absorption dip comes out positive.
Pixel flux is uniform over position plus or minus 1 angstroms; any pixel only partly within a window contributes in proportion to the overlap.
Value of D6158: 1.6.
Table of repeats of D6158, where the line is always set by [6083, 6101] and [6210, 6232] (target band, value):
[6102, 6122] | -1.8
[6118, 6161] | -1.1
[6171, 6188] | 0.3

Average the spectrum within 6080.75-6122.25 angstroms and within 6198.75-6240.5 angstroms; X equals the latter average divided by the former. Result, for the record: 0.84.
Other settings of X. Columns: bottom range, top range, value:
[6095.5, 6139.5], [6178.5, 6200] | 0.86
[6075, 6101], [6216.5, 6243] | 0.84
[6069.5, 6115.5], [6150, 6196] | 0.86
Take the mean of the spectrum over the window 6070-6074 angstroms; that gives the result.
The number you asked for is 2.18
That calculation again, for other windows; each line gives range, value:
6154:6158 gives 1.89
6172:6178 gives 2.04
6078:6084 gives 2.48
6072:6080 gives 2.24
